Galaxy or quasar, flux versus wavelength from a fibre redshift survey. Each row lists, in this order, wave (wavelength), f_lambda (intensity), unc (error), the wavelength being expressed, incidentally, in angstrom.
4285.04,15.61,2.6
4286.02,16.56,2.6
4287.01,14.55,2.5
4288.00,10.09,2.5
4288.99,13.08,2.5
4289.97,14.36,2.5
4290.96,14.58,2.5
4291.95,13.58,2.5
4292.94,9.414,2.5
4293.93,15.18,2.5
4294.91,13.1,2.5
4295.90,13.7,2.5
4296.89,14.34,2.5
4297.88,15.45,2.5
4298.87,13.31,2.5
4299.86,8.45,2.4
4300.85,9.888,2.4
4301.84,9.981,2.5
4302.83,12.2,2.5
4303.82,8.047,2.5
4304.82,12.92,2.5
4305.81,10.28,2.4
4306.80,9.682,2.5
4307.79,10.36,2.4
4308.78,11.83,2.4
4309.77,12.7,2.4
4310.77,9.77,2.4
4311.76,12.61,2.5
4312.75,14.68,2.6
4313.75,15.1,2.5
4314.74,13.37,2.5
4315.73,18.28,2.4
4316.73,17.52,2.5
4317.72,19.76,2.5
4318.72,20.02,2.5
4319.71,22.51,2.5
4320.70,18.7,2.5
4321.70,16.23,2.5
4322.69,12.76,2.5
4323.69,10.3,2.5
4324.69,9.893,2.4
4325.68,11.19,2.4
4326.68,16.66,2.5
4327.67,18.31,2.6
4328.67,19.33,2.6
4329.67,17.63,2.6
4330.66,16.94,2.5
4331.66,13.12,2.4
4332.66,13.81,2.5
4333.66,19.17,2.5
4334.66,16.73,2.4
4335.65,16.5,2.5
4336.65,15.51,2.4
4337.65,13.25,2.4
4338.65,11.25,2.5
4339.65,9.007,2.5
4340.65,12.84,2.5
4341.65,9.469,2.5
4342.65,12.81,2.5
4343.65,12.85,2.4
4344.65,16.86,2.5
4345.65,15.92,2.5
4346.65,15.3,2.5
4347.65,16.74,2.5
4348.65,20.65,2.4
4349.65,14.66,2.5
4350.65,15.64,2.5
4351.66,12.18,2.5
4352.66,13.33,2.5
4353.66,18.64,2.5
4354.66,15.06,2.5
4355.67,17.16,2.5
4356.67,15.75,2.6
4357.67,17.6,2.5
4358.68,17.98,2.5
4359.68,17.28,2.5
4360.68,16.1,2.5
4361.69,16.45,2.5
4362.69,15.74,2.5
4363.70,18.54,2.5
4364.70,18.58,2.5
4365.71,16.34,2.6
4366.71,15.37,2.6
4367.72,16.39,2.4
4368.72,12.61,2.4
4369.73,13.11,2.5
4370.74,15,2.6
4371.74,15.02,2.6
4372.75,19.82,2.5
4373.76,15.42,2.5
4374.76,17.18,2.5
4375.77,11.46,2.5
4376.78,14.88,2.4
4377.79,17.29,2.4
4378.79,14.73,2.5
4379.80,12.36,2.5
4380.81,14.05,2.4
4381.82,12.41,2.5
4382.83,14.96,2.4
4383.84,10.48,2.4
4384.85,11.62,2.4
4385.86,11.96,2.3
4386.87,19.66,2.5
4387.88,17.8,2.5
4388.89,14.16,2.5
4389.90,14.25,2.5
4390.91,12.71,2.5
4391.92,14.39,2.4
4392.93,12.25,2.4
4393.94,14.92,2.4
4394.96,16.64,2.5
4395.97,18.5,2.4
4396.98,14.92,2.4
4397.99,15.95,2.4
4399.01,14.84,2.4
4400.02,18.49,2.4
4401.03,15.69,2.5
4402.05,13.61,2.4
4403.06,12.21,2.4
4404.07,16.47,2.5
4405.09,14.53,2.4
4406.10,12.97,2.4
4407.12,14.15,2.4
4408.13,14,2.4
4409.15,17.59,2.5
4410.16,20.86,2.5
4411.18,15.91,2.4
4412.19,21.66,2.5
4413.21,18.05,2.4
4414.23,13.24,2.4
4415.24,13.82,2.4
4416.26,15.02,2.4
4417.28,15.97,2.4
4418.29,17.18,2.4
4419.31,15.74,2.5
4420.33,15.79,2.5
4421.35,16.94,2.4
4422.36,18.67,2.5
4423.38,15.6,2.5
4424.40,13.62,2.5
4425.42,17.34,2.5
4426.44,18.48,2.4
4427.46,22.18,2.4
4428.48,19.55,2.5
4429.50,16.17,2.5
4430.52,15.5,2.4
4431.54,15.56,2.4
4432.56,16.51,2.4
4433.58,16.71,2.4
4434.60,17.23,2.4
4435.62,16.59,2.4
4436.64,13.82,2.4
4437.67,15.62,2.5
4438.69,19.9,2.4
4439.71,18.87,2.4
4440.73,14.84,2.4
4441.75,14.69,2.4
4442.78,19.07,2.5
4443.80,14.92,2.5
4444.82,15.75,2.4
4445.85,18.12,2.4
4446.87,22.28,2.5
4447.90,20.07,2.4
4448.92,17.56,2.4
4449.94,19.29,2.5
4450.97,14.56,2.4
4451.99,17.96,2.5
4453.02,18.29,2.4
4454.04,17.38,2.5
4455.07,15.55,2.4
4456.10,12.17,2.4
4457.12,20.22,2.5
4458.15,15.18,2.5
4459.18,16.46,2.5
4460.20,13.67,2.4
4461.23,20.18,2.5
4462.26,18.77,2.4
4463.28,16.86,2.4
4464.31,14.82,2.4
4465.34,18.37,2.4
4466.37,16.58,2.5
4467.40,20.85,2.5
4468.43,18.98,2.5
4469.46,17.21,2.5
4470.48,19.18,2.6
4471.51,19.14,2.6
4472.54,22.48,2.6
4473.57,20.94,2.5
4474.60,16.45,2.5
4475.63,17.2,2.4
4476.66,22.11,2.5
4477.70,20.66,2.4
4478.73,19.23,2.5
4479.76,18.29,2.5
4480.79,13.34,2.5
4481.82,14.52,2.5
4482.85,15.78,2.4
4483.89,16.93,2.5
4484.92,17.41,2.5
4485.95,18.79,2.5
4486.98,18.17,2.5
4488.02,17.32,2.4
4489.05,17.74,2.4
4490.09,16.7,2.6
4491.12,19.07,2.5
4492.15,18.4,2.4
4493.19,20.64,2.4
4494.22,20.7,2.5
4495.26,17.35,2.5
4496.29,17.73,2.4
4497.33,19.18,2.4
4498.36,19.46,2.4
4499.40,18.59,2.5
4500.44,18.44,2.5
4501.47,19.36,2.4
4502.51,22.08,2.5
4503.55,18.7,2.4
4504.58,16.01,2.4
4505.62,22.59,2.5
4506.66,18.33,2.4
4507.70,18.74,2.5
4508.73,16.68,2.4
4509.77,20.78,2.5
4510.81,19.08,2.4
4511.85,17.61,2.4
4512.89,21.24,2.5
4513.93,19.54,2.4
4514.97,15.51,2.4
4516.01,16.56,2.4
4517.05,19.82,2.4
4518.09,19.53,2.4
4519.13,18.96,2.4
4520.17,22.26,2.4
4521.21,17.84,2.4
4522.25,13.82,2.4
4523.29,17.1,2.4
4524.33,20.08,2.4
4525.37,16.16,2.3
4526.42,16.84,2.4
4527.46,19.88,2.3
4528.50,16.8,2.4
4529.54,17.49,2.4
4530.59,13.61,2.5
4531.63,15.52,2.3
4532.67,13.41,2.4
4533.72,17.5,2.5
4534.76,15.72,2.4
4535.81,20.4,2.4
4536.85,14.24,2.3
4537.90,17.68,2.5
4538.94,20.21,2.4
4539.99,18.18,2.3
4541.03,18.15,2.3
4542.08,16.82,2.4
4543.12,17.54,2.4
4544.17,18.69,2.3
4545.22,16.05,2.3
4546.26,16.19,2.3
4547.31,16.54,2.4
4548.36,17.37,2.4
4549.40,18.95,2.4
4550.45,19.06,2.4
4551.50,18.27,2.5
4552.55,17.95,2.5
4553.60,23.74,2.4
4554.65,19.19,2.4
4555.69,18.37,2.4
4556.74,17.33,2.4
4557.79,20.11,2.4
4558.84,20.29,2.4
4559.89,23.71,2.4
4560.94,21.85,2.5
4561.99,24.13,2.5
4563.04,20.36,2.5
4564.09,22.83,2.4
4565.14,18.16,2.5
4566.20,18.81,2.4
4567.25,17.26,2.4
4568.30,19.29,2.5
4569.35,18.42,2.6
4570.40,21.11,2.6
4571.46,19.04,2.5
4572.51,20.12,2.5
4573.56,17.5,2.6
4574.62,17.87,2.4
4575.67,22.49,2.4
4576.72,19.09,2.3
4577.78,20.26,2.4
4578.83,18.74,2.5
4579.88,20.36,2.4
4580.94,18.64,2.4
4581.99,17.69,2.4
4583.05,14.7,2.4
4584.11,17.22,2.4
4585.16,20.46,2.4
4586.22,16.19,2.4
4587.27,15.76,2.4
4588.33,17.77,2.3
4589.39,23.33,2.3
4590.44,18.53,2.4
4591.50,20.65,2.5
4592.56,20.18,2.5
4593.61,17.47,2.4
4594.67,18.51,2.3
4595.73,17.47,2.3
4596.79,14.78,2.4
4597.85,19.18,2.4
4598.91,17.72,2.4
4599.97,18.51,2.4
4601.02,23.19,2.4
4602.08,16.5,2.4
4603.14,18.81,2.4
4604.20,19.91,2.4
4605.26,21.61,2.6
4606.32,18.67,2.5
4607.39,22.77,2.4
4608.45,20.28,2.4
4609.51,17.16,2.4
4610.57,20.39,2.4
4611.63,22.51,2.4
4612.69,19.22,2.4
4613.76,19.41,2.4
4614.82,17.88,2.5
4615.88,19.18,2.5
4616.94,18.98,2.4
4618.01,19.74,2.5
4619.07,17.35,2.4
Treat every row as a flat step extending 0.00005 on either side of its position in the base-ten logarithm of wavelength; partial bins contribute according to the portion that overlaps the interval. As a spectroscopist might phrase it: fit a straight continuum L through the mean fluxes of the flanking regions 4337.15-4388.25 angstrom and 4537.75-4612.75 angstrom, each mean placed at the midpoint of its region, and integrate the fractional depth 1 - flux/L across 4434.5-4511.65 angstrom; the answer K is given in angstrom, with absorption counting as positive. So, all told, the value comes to -3.7 angstrom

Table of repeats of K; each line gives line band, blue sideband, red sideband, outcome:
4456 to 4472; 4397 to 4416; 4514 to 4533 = -0.96 angstrom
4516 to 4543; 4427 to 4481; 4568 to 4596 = 1.26 angstrom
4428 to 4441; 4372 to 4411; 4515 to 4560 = -0.69 angstrom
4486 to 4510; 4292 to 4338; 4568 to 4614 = -1.90 angstrom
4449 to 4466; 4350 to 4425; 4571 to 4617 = -0.18 angstrom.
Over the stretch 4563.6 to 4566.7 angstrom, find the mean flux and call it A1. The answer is 19.9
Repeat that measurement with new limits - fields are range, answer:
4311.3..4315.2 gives 14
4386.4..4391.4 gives 15.7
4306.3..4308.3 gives 10.1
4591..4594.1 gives 19.5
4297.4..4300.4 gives 12.3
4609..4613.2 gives 19.9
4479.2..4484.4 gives 15.8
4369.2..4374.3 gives 15.7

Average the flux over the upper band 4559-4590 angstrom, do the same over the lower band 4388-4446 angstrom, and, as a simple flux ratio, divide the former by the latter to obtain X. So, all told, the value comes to 1.21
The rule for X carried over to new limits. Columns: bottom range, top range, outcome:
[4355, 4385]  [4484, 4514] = 1.22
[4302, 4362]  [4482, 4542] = 1.22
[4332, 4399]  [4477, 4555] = 1.20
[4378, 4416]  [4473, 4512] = 1.23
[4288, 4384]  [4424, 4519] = 1.23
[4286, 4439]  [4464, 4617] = 1.24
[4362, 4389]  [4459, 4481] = 1.22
